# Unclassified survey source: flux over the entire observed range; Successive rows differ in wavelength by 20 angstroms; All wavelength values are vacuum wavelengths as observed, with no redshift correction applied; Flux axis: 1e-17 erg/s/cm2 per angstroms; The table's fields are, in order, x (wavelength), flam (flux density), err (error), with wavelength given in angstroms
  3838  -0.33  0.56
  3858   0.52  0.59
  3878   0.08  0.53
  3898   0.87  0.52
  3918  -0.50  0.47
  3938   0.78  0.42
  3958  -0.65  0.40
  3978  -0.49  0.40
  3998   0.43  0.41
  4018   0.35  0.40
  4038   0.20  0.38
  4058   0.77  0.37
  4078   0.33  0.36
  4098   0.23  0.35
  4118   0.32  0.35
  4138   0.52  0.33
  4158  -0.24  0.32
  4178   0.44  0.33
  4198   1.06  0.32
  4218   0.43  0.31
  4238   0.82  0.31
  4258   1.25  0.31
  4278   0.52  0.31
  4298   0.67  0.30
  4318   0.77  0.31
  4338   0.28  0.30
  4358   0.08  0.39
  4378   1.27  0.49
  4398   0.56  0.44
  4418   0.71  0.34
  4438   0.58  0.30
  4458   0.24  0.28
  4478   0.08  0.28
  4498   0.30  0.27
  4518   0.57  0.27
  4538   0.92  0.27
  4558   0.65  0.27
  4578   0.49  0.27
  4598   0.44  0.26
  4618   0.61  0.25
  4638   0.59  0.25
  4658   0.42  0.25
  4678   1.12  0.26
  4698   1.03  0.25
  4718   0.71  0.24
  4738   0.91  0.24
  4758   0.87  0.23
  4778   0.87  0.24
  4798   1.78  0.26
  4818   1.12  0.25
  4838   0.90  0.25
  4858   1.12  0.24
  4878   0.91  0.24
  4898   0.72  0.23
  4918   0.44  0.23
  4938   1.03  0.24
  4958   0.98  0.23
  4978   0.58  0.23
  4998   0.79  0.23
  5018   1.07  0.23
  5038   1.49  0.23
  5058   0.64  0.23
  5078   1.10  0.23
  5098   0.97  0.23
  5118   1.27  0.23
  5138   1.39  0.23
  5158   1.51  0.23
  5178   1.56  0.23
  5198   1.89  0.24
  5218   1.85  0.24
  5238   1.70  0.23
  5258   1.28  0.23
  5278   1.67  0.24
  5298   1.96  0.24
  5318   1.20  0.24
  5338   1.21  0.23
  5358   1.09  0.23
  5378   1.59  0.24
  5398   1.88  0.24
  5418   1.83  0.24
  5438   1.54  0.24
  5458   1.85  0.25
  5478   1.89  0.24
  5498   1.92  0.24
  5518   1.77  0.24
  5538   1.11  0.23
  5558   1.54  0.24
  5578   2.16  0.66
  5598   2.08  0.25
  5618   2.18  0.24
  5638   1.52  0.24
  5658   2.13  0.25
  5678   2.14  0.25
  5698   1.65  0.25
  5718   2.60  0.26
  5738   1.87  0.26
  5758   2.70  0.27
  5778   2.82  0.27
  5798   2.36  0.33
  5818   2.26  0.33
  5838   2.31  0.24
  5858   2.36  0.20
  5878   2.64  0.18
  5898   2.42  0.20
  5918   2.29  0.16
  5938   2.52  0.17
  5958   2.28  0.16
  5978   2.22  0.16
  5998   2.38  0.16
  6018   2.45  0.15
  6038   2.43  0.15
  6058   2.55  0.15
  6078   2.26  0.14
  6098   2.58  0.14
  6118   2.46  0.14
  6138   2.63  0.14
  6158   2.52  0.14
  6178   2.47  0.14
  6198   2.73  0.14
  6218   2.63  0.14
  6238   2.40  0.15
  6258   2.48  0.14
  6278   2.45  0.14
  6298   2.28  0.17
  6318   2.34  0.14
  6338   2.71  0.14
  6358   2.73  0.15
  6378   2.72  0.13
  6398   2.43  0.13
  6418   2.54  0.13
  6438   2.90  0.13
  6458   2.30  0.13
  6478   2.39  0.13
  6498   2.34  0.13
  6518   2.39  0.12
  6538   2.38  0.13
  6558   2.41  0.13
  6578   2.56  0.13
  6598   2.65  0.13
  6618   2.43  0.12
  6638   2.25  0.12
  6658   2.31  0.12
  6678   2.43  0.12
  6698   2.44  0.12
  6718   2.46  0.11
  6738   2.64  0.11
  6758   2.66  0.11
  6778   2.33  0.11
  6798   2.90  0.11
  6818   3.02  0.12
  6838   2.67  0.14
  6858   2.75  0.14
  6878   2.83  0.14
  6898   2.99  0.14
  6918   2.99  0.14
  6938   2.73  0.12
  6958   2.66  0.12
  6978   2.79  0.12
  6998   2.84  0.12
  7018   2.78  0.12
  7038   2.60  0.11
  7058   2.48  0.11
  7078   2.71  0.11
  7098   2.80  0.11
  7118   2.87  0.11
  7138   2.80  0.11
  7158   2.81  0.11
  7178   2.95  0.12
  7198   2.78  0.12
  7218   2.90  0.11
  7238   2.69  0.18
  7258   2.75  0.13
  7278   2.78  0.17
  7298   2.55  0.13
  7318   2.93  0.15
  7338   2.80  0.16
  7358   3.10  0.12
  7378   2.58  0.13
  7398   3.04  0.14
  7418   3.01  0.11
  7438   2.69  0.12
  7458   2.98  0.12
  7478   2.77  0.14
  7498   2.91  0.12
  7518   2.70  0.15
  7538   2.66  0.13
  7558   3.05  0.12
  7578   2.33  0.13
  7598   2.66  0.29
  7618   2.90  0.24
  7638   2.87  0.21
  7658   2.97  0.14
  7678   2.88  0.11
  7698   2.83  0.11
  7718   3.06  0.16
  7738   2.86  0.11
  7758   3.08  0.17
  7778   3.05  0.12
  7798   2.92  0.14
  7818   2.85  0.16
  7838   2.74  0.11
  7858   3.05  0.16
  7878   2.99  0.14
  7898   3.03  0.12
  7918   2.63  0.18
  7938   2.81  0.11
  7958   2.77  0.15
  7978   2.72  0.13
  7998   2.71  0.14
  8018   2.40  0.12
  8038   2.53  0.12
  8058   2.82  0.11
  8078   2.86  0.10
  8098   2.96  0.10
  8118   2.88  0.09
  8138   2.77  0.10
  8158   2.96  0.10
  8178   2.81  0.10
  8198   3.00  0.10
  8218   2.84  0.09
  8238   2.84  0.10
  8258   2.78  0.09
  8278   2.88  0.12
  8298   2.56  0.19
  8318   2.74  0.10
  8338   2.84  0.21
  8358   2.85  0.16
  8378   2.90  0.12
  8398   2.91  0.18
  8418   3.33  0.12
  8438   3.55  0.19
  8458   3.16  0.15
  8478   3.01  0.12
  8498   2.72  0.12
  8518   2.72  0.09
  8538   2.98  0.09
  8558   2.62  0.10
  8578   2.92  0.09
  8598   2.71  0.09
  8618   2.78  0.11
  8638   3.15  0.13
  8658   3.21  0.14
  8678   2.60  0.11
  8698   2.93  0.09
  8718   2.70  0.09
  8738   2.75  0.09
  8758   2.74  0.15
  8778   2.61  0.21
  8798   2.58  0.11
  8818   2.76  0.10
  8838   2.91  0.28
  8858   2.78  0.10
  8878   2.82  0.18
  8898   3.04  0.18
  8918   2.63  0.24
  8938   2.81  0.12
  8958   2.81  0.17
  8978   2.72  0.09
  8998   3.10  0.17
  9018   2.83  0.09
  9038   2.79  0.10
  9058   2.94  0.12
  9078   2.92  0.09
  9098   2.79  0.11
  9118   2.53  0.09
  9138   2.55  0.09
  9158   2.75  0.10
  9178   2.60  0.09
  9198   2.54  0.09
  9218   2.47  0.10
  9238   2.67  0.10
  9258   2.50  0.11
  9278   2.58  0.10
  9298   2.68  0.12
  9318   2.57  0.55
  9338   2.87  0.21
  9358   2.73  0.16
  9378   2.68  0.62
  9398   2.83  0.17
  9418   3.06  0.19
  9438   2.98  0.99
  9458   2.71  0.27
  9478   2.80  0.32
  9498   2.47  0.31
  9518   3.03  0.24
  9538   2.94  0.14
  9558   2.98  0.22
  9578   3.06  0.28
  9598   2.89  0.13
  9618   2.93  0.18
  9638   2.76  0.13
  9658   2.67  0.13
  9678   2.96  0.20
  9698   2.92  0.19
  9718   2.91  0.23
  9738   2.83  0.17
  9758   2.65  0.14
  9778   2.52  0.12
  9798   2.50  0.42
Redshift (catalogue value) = 0.285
